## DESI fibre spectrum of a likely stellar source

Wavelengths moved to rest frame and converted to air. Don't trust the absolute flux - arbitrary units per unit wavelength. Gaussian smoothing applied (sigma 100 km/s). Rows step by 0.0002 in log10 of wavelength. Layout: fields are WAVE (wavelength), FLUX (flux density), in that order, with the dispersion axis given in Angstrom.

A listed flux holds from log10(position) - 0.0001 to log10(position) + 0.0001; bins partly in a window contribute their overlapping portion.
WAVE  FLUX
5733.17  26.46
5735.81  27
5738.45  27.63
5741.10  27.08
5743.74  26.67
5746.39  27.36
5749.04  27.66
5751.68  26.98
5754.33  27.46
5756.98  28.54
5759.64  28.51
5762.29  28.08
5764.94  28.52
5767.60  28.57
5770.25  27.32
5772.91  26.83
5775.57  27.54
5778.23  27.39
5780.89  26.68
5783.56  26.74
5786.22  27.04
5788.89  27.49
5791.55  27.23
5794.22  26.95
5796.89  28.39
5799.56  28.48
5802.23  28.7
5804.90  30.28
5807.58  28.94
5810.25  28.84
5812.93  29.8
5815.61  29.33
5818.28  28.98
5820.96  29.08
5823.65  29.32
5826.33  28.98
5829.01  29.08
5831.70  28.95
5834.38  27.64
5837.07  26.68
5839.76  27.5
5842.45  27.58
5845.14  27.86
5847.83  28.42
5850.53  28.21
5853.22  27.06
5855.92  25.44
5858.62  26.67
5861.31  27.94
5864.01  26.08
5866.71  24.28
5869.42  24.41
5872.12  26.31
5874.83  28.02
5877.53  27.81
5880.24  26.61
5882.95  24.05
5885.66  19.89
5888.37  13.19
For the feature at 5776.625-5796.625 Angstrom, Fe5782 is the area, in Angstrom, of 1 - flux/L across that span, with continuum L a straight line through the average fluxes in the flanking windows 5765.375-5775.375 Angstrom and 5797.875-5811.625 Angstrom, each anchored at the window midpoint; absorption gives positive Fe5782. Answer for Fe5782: 0.8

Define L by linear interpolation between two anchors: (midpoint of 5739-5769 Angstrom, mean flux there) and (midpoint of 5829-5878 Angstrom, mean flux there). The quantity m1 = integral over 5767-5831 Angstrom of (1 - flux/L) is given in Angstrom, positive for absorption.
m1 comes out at -1.87 Angstrom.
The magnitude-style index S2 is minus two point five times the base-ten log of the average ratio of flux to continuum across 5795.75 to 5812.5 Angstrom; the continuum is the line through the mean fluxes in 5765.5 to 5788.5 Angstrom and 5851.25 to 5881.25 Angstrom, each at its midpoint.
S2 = -0.08 mag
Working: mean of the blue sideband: 27.3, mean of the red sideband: 26.5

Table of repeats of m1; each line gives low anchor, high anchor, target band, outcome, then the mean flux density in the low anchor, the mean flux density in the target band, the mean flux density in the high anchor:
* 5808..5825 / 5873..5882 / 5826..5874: 1.7 Angstrom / 29.2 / 27.1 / 27.3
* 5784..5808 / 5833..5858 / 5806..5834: -1.4 Angstrom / 28.1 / 29.1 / 27.4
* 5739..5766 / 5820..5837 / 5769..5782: 0.4 Angstrom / 27.7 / 27.2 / 28.7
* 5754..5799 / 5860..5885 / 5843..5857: -0.6 Angstrom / 27.6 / 27.4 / 26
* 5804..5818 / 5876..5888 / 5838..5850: -0.5 Angstrom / 29.4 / 27.8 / 23.7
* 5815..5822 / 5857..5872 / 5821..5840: -0.1 Angstrom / 29.1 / 28.4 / 25.9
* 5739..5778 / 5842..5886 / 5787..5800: -0.2 Angstrom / 27.6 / 27.6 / 26.4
